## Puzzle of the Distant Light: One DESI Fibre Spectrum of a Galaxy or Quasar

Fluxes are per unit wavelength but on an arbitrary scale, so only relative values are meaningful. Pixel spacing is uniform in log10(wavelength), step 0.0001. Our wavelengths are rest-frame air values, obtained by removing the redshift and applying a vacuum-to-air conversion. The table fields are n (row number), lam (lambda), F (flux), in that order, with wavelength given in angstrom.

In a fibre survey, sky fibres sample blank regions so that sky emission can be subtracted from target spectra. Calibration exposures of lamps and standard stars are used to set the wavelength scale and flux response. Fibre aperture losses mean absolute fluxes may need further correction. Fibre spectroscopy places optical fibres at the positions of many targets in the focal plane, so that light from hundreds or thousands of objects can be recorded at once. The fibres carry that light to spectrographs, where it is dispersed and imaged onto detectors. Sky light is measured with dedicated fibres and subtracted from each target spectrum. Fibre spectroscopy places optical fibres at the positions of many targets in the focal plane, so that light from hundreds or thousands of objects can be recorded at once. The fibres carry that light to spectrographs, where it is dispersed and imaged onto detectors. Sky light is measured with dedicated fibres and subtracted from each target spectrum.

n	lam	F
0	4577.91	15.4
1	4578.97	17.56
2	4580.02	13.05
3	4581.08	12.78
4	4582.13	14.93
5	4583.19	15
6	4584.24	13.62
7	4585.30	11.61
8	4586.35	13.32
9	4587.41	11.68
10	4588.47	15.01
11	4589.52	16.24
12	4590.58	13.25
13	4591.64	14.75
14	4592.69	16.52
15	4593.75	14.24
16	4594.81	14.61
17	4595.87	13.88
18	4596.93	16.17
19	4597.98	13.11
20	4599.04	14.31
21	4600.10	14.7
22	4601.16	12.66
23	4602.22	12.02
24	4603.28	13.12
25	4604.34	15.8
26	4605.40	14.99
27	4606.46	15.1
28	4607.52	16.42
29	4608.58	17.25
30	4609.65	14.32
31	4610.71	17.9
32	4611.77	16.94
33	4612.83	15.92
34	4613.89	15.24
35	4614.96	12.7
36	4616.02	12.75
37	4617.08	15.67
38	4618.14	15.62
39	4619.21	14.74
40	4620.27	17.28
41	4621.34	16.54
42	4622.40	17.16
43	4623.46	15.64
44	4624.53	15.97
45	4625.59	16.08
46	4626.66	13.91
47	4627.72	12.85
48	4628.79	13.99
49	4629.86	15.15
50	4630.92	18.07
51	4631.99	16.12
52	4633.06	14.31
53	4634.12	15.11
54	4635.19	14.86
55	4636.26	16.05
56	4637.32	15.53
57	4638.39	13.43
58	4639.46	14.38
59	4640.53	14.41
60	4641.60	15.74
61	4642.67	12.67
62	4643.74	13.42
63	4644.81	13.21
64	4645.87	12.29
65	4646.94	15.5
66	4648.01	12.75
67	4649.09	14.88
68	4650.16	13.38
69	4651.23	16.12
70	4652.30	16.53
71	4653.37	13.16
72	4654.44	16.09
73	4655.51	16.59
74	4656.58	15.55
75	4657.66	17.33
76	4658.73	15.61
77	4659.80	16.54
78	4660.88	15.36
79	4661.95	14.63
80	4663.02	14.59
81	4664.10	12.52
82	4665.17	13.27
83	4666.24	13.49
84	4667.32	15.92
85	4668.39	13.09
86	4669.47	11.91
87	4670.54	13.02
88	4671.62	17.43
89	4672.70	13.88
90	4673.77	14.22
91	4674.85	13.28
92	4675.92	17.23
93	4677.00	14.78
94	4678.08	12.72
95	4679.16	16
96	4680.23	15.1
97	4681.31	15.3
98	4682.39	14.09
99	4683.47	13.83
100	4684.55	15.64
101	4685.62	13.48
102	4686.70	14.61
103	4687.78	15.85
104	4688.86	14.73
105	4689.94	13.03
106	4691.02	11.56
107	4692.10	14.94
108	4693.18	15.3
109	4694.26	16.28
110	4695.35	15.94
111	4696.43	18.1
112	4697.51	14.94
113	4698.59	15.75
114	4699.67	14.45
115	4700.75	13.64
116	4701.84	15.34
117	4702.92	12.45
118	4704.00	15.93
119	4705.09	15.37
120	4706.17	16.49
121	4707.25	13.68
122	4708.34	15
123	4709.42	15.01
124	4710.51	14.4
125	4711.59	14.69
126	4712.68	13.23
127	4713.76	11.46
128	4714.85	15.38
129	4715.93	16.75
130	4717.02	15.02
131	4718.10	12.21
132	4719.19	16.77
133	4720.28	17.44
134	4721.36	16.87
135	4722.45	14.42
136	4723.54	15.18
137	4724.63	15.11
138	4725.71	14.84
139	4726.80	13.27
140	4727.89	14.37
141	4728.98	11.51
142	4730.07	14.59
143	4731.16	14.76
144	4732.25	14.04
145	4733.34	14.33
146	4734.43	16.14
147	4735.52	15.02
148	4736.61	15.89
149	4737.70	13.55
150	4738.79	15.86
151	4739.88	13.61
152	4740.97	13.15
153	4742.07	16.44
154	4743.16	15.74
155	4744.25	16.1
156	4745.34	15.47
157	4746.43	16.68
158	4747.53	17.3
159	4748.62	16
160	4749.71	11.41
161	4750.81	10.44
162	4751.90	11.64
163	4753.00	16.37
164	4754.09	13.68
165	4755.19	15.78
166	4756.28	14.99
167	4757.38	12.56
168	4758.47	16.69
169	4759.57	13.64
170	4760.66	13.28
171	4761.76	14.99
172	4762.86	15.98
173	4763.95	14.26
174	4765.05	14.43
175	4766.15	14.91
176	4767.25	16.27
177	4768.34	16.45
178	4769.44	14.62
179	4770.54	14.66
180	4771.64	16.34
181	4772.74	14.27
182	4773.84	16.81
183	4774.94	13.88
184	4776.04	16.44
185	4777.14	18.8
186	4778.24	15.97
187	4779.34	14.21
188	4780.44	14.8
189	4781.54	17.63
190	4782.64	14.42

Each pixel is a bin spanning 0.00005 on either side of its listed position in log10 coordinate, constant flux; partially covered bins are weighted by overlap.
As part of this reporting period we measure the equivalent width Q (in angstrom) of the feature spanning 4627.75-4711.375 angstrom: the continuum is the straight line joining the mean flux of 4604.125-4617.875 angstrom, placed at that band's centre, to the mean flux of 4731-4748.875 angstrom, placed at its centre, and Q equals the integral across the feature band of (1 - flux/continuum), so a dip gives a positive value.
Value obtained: 3.5 angstrom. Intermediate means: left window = 15.5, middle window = 14.7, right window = 15.3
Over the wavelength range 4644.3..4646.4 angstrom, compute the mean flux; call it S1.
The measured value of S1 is 12.8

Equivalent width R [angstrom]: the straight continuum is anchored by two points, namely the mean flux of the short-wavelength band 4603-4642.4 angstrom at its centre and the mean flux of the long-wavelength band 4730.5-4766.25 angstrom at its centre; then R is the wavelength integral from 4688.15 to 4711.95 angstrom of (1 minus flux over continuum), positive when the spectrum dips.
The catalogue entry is 0.1 angstrom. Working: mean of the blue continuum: 15.3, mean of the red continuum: 14.7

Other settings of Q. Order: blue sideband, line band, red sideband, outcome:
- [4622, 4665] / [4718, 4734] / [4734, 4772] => 0.16 angstrom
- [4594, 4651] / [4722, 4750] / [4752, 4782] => 0.57 angstrom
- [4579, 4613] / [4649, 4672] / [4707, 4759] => -0.34 angstrom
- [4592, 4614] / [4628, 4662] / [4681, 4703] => -0.13 angstrom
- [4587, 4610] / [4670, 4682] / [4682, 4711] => -0.04 angstrom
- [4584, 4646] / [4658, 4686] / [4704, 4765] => 0.42 angstrom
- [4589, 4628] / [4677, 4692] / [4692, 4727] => 0.70 angstrom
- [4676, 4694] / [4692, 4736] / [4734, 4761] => -0.83 angstrom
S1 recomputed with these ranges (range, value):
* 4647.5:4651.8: 14.3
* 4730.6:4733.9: 14.4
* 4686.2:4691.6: 14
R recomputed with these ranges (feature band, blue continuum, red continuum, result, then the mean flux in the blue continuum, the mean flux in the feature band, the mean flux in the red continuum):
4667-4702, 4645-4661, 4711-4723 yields 0.8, 15.1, 14.7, 14.9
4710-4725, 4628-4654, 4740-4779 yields 0.0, 14.6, 14.9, 15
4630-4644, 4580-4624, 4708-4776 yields -0.2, 14.7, 15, 14.8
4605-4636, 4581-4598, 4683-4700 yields -2.2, 14.2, 15.5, 14.9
